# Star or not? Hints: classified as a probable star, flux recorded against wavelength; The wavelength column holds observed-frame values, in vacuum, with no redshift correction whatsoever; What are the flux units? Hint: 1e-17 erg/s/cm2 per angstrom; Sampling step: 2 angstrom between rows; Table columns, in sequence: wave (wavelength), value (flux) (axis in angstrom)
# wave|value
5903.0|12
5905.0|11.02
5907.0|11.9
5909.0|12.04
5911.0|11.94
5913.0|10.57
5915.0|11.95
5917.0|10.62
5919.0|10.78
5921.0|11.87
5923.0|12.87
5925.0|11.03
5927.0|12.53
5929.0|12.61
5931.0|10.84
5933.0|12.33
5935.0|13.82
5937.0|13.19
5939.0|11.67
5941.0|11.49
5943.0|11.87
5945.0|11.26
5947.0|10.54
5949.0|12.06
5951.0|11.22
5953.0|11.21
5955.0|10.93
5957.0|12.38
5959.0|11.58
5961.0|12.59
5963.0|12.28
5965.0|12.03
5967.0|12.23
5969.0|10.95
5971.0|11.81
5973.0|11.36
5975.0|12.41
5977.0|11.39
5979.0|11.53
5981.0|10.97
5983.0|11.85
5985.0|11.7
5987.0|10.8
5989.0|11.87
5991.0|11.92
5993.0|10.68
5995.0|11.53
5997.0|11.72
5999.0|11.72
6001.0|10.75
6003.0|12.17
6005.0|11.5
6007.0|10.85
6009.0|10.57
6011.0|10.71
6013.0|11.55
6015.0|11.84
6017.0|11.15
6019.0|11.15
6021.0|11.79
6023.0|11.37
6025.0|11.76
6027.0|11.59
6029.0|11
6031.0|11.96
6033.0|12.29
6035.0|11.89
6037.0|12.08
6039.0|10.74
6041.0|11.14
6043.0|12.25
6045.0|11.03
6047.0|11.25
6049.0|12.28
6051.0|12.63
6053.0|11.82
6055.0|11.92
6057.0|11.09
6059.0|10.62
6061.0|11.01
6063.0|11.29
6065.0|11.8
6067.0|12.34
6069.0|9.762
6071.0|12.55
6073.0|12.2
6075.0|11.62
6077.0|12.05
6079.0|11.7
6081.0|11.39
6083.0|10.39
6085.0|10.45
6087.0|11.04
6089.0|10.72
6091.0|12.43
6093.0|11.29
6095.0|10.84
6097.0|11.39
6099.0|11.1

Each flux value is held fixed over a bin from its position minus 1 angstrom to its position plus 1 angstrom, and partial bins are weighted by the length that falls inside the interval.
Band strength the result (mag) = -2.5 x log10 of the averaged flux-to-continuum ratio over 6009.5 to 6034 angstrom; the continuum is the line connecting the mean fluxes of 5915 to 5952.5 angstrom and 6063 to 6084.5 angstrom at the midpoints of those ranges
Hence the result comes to 0.01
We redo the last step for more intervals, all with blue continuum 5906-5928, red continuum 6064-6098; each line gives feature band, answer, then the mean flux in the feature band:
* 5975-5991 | 0.00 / 11.5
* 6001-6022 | 0.02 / 11.3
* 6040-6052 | -0.03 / 11.8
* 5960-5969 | -0.05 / 12.1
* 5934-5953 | -0.02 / 11.9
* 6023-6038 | -0.03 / 11.8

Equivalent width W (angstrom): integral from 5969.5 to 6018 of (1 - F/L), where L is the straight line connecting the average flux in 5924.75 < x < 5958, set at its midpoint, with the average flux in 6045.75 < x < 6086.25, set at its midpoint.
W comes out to 1.1 angstrom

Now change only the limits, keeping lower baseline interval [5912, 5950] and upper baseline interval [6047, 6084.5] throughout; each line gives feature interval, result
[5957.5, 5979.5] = -0.2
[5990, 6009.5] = 0.5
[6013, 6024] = 0.2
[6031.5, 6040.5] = -0.1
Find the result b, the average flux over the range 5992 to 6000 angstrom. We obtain 11.4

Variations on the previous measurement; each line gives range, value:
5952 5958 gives 11.5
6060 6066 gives 11.4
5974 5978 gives 11.9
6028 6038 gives 11.8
